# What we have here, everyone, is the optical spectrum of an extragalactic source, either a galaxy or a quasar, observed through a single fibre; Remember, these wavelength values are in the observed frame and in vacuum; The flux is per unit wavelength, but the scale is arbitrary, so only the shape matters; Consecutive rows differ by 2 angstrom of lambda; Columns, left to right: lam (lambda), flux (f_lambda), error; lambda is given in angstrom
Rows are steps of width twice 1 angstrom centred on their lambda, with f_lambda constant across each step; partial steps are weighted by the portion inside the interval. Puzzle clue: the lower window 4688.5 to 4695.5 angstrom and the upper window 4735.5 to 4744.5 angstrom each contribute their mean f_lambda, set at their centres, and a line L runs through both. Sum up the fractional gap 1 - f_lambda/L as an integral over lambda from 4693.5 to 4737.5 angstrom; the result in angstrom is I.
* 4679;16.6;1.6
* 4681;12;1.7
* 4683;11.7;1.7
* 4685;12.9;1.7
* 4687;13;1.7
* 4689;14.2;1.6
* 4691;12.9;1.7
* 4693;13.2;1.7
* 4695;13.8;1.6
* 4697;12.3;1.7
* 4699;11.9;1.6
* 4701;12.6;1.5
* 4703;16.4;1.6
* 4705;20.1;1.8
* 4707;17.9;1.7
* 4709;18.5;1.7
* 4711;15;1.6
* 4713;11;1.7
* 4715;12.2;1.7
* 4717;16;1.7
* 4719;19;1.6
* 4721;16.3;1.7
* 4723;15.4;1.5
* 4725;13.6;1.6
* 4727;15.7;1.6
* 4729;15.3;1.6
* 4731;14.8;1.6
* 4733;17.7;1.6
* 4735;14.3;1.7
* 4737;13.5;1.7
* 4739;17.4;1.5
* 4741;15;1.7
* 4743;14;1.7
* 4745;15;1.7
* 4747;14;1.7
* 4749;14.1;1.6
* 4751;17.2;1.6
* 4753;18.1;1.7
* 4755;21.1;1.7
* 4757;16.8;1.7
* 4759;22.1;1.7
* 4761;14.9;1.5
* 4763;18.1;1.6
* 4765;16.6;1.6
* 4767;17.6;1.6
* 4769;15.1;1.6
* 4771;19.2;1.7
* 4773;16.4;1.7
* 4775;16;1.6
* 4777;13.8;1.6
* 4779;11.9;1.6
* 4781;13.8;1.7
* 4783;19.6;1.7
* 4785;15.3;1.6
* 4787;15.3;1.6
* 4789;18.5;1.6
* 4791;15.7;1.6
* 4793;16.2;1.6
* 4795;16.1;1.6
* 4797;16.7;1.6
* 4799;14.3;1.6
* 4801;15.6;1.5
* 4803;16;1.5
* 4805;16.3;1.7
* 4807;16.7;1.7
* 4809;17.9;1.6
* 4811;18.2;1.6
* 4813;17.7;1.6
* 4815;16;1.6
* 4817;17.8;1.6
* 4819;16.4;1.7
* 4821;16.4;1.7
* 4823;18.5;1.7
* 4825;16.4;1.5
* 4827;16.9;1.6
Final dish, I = -3.00 angstrom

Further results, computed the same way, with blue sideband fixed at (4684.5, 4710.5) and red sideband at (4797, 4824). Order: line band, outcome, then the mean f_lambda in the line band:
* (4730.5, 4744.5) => 0.1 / 15.2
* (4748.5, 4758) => -1.2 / 17.6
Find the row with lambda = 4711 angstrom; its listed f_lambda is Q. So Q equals 15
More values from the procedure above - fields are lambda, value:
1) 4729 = 15.3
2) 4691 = 12.9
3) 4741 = 15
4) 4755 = 21.1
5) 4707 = 17.9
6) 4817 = 17.8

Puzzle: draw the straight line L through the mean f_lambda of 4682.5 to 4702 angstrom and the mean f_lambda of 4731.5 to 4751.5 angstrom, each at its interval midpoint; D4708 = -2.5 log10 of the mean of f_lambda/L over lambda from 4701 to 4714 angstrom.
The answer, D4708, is -0.19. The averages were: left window 12.9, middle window 16.2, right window 15.2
